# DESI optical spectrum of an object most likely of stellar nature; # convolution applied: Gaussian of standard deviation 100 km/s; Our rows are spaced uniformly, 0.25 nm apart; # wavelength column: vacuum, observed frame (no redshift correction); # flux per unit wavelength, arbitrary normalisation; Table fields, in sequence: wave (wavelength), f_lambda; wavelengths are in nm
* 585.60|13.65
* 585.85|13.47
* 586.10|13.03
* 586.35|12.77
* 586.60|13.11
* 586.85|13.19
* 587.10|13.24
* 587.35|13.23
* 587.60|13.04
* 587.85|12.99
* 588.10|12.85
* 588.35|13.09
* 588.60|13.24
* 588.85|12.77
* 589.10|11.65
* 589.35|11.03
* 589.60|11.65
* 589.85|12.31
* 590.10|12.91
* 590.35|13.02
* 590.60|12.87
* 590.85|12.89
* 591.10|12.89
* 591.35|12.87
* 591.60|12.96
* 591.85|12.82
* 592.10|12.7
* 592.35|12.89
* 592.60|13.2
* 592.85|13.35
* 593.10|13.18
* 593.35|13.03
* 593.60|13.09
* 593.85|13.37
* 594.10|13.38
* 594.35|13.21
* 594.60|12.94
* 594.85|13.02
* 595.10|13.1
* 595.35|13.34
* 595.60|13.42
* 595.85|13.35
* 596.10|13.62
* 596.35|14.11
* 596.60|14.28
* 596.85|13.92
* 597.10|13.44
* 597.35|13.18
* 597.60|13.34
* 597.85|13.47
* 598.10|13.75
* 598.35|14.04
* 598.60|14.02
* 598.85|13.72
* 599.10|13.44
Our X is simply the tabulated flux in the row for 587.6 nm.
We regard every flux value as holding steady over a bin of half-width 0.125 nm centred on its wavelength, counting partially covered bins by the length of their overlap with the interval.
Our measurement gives 13.04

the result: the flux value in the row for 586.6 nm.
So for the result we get 13.11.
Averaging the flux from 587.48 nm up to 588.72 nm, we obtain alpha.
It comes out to 13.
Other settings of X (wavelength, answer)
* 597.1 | 13.44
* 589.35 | 11.03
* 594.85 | 13.02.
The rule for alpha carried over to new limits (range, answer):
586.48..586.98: 13.2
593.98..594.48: 13.3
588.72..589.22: 12.2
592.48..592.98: 13.3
